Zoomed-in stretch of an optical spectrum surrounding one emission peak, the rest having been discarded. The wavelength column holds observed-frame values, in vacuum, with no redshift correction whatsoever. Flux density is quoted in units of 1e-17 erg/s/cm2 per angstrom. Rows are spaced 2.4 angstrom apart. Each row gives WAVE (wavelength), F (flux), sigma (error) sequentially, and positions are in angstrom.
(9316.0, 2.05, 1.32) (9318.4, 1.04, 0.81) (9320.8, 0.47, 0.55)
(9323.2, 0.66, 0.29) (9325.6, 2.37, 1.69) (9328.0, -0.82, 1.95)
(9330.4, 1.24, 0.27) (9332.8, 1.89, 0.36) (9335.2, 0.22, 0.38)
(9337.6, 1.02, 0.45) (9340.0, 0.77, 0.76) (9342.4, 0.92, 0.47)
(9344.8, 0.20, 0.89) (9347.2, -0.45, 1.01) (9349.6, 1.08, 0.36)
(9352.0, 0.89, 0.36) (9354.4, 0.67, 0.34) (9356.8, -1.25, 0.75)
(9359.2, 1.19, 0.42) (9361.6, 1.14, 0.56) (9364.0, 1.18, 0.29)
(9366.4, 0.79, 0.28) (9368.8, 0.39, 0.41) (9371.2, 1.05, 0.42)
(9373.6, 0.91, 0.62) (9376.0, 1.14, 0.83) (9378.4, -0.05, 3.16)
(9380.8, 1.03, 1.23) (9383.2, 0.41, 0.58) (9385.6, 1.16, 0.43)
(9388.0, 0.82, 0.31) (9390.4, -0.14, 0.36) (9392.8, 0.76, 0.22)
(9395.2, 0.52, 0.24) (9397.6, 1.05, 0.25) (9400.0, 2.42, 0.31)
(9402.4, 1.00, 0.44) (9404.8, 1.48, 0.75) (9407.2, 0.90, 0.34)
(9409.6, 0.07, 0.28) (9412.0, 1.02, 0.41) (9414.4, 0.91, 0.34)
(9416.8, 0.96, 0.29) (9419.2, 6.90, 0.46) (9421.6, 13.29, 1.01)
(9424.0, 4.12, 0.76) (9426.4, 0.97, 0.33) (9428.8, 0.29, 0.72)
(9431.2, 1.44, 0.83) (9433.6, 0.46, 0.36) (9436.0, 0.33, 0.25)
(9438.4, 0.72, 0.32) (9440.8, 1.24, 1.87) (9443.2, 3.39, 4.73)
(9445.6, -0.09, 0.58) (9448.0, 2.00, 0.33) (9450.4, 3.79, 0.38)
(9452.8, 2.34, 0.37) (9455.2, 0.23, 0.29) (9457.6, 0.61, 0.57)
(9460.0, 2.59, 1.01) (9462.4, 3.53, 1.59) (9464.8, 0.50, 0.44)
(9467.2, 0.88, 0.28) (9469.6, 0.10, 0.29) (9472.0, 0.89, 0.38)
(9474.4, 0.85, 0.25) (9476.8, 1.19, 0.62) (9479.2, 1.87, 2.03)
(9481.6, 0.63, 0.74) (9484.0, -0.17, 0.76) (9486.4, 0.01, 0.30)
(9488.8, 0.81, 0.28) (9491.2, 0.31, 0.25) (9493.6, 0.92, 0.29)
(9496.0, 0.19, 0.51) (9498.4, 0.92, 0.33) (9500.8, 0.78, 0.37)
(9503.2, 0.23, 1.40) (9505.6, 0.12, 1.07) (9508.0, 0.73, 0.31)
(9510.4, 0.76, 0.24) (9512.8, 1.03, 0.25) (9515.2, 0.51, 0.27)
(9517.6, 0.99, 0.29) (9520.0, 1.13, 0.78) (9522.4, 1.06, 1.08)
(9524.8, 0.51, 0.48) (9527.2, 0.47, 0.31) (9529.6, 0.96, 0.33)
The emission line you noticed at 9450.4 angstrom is [N II]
